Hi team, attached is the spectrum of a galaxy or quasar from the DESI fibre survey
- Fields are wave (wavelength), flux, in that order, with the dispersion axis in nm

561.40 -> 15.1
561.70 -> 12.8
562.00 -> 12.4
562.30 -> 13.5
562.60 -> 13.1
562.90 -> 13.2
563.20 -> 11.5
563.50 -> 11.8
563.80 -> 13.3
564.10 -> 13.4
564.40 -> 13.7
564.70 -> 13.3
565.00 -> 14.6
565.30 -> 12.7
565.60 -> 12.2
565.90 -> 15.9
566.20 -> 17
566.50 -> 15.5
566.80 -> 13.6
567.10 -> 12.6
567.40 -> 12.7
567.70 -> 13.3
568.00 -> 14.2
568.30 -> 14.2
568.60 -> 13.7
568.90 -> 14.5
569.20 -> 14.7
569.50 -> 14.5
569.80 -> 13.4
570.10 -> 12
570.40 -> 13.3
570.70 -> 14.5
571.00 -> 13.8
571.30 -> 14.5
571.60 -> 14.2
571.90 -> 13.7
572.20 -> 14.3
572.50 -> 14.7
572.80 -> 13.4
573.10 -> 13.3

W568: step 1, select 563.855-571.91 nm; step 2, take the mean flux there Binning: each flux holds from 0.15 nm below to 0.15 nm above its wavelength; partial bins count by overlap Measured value 13.9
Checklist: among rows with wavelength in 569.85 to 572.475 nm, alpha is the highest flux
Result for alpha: 14.5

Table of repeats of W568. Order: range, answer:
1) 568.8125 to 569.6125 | 14.6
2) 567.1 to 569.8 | 13.9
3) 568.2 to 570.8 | 13.8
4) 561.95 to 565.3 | 13.1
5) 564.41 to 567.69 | 14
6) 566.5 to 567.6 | 13.3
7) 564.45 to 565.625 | 13.3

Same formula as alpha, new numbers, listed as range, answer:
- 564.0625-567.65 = 17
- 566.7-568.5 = 14.2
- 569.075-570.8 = 14.7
